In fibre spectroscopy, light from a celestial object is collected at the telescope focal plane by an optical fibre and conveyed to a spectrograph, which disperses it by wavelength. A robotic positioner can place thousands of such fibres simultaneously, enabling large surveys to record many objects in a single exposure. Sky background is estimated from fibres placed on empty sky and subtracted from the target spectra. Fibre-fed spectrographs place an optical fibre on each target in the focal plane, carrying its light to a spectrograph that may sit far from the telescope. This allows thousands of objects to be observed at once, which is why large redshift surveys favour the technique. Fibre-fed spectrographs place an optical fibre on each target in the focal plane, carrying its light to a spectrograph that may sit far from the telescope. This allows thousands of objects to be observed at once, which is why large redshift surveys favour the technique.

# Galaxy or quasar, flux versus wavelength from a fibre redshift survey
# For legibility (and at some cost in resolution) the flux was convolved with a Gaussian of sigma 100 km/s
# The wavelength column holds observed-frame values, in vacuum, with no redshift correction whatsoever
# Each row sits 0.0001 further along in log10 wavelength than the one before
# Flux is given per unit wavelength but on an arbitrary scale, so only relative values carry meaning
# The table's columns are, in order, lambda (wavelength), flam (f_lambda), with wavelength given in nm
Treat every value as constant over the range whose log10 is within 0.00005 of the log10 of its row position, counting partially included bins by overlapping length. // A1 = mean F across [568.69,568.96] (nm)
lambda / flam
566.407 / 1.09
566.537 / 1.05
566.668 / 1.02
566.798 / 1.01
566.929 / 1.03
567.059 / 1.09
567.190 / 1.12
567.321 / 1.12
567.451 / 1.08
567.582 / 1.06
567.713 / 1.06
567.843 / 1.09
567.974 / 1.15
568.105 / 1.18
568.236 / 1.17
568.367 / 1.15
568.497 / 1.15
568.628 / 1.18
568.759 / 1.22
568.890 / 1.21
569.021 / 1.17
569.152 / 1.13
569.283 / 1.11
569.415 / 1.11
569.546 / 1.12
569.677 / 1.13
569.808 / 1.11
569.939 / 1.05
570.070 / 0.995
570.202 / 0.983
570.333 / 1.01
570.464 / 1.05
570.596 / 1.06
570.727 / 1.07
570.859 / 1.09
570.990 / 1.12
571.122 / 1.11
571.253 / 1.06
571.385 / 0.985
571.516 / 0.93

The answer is 1.21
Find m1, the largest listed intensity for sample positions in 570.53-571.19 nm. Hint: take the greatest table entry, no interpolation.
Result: 1.12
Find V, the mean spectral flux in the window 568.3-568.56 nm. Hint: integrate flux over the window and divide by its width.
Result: 1.15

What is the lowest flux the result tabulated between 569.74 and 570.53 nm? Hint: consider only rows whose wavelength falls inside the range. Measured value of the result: 0.983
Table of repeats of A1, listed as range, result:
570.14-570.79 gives 1.04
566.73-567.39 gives 1.07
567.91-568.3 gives 1.17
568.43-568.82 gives 1.18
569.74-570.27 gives 1.04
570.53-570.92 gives 1.07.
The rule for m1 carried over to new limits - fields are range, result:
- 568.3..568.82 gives 1.22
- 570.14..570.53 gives 1.05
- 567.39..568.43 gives 1.18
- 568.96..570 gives 1.17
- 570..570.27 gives 0.995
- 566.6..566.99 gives 1.03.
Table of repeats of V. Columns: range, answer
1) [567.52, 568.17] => 1.11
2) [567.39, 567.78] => 1.07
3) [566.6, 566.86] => 1.02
